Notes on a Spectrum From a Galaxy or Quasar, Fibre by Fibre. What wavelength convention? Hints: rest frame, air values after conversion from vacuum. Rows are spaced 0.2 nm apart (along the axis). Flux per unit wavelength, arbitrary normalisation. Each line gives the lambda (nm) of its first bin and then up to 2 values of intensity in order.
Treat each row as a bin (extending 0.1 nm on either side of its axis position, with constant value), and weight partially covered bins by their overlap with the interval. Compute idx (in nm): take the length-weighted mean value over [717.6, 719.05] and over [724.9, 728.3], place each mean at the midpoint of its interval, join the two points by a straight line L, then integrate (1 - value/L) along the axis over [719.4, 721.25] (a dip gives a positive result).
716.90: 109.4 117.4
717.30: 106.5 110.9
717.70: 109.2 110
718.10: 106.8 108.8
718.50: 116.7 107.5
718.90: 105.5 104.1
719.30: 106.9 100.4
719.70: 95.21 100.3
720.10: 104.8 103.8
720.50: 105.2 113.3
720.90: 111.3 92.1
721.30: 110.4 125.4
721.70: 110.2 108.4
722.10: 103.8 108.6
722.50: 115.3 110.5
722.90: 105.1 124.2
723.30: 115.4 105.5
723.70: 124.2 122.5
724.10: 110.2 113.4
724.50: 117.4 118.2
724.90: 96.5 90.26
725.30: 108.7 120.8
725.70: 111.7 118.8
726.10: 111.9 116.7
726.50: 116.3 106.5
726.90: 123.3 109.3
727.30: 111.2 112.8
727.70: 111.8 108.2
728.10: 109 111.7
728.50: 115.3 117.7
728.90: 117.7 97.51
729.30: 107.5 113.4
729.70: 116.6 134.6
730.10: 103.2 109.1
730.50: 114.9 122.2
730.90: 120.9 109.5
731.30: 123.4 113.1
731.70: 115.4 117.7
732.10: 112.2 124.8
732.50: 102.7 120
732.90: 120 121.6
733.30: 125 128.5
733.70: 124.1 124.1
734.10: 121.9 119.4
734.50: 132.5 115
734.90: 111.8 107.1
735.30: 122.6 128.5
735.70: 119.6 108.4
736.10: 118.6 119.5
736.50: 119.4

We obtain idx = 0.11 nm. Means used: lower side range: 109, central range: 103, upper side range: 111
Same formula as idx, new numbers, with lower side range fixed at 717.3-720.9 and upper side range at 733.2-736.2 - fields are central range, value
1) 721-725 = -0.07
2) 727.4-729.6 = 0.07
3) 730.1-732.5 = 0.04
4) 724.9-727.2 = 0.03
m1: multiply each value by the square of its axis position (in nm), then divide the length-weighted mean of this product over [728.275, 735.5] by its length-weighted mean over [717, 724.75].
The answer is 1.1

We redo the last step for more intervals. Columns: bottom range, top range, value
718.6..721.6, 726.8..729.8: 1.09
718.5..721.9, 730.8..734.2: 1.16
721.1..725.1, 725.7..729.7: 1.02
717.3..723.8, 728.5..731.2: 1.08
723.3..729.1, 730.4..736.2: 1.08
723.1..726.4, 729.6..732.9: 1.05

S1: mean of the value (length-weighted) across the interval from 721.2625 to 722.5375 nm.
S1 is 112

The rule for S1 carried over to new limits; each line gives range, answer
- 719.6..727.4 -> 111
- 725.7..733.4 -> 115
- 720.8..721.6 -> 110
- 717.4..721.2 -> 106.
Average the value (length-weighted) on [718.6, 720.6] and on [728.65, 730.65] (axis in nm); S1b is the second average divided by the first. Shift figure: 1.10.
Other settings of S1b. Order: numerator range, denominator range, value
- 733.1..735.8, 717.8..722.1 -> 1.14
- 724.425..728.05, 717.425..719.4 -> 1.03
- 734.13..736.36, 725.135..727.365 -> 1.04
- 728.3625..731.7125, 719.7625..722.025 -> 1.07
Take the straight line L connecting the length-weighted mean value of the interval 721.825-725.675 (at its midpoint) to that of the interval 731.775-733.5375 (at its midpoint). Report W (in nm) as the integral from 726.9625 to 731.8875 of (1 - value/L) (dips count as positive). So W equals 0.103 nm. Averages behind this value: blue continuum 112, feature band 114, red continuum 119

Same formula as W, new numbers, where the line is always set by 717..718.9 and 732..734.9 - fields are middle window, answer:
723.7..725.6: 0.050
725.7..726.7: 0.010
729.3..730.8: 0.032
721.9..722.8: 0.029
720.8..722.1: 0.038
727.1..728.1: 0.051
